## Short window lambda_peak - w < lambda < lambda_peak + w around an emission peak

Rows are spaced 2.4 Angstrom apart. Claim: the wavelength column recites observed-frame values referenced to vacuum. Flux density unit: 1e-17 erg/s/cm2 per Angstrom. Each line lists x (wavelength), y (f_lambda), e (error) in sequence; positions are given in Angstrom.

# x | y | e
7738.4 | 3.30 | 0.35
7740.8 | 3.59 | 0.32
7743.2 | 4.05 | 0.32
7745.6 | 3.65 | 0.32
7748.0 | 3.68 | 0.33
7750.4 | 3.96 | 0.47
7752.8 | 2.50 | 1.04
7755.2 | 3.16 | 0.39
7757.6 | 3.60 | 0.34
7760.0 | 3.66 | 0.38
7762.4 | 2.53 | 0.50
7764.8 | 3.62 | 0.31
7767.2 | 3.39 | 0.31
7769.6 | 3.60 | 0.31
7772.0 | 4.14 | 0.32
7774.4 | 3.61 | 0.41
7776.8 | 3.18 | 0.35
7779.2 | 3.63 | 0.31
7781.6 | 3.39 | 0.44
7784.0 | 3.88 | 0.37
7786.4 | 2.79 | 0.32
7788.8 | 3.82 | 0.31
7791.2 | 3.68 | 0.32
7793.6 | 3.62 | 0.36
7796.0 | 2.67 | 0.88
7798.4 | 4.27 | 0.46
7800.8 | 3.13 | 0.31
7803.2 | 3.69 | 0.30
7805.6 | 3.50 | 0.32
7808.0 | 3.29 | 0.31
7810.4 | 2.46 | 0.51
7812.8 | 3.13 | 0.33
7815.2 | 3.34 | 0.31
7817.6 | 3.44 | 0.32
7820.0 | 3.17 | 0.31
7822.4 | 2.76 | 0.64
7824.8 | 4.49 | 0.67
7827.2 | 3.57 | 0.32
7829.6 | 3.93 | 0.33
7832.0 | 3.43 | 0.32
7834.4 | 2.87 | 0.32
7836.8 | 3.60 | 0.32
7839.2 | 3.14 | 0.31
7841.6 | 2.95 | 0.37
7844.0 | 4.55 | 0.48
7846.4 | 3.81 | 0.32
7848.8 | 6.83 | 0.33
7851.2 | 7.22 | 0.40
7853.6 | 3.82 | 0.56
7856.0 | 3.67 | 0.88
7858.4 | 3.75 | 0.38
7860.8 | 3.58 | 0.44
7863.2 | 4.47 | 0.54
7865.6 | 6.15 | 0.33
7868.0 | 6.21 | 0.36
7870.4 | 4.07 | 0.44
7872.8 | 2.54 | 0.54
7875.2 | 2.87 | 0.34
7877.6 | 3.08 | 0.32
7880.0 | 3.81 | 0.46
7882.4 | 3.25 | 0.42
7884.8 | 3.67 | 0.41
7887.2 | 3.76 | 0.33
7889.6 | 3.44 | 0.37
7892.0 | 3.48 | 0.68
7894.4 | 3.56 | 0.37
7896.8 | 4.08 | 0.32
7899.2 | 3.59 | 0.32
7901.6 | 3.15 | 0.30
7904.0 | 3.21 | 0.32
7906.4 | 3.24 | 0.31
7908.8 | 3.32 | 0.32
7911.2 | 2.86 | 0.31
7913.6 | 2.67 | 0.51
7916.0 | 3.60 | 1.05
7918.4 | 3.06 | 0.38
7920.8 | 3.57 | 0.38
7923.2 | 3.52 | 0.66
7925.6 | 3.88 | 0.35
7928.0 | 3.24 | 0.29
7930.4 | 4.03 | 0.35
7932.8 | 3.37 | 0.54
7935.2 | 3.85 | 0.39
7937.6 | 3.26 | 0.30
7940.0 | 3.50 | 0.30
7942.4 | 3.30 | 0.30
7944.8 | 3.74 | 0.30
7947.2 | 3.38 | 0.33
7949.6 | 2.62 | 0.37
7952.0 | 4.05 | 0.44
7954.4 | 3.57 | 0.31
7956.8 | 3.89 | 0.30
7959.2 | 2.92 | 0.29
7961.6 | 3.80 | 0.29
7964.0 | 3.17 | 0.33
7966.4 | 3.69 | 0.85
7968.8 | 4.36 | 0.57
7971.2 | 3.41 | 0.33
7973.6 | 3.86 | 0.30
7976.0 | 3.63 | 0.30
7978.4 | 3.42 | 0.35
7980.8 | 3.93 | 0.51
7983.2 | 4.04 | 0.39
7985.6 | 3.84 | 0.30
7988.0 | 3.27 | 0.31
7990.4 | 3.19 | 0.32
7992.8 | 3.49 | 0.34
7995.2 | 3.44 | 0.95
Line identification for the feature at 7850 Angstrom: [S II]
